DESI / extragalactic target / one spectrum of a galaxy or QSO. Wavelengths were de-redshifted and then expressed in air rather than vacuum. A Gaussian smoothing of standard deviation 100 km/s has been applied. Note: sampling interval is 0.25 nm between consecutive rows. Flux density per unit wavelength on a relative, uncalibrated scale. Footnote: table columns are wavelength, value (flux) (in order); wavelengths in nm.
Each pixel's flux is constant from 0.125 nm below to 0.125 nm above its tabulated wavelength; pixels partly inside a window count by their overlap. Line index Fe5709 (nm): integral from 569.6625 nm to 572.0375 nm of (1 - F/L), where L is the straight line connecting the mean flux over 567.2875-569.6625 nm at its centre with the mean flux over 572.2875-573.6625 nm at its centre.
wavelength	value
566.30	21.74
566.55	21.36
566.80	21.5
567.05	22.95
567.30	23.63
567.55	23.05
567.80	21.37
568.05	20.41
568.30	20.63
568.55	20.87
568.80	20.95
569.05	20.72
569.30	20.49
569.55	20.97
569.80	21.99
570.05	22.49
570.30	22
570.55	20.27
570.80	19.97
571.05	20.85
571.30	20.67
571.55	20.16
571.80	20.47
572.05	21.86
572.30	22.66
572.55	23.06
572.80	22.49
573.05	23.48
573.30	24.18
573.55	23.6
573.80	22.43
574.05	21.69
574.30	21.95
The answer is 0.135 nm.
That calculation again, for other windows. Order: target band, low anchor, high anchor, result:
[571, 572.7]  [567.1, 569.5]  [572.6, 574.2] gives 0.08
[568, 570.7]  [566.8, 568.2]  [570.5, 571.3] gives 0.02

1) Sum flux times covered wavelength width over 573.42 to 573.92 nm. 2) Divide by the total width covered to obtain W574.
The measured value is 23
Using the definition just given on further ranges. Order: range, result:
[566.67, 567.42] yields 22.7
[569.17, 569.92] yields 21.1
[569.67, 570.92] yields 21.3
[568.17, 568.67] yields 20.7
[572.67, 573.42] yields 23.4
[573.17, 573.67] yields 23.9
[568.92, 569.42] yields 20.6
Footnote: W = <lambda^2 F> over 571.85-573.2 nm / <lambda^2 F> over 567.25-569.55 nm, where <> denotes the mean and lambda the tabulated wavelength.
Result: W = 1.08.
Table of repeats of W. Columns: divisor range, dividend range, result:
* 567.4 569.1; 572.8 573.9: 1.12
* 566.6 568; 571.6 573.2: 1.02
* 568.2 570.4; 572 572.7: 1.08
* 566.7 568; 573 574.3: 1.05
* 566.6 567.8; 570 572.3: 0.95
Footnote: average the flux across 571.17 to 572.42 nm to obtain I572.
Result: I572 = 21.2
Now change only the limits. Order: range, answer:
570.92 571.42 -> 20.8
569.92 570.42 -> 22.2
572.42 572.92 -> 22.8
